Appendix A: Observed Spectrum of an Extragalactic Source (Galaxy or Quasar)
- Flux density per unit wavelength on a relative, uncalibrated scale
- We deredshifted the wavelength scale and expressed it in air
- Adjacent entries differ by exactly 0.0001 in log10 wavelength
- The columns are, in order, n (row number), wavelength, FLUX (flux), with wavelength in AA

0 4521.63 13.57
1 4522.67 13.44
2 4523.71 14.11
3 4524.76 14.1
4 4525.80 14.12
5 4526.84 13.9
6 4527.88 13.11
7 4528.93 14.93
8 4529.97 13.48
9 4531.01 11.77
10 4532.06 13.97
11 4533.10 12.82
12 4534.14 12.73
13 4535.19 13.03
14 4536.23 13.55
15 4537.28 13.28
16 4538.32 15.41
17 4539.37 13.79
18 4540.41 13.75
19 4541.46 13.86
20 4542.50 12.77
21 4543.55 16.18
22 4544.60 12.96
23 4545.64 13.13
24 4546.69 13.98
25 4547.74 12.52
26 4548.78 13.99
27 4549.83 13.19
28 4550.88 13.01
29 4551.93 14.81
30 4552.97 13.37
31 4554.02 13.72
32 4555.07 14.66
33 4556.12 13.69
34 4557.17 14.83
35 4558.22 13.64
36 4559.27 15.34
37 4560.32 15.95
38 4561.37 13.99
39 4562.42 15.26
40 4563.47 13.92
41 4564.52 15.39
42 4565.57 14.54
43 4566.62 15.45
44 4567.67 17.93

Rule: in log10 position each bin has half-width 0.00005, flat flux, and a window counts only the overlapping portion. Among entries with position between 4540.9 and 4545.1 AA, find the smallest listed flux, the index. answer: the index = 12.77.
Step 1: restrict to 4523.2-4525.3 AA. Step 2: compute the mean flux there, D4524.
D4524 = 14.1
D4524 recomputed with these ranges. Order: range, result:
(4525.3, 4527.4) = 14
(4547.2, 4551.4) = 13.2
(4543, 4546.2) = 14.1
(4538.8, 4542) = 13.8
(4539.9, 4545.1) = 13.9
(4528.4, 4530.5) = 14.2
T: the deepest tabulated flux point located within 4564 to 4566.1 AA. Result 14.54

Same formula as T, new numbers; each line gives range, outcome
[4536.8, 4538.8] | 13.28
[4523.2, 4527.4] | 13.9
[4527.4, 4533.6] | 11.77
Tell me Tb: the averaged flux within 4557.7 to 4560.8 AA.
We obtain 15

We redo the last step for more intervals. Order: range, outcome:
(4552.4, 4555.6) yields 14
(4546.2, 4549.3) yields 13.5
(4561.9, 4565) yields 14.9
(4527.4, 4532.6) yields 13.4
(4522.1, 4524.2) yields 13.8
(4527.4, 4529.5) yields 14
